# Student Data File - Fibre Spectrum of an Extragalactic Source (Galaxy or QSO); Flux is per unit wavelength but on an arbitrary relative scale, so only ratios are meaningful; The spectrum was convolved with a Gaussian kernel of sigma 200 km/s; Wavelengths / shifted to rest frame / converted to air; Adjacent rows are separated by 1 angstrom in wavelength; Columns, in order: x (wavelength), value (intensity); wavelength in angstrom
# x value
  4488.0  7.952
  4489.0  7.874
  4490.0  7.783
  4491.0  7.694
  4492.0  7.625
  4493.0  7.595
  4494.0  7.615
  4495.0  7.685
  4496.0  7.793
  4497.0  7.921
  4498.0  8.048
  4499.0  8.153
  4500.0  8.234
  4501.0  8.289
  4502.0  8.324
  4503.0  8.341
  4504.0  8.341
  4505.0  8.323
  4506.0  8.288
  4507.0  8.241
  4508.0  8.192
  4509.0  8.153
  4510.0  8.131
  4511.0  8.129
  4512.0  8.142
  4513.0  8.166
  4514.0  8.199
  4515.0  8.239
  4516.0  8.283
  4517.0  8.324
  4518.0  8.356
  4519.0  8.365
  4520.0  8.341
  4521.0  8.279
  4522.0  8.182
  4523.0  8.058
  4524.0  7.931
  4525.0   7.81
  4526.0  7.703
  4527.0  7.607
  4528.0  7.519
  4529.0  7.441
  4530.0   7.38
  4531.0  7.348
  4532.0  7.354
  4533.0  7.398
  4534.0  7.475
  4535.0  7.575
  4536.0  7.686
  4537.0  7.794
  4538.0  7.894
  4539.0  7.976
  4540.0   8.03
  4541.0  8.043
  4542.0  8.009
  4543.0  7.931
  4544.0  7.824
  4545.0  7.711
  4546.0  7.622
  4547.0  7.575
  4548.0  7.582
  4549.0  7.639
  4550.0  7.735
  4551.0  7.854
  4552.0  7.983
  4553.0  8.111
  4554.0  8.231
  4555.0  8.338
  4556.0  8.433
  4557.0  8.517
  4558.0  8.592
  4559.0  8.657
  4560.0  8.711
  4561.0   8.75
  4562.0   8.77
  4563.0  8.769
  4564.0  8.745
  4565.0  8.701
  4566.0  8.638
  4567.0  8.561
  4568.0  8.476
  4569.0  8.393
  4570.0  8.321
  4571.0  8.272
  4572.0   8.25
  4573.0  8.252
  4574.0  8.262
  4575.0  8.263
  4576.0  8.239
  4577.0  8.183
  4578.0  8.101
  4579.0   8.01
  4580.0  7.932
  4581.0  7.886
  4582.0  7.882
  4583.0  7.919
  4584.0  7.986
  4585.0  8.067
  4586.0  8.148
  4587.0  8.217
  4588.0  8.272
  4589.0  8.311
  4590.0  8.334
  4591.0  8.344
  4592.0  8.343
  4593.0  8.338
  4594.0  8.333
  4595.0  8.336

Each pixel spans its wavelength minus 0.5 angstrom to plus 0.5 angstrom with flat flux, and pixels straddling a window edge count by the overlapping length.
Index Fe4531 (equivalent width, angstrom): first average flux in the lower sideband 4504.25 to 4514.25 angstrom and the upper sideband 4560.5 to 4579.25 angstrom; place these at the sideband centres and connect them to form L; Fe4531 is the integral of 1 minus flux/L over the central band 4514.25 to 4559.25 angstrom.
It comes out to 2.04 angstrom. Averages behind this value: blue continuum 8.2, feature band 7.92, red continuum 8.42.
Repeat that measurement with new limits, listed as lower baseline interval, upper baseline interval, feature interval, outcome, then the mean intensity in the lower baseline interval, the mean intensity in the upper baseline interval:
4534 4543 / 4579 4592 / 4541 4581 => -1.2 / 7.86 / 8.11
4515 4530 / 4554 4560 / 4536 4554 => 1.0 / 8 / 8.5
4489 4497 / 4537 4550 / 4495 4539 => -1.3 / 7.71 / 7.82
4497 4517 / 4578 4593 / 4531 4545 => 0.7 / 8.22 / 8.12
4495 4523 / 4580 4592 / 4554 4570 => -0.9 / 8.2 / 8.13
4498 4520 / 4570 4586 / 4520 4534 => 0.9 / 8.25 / 8.11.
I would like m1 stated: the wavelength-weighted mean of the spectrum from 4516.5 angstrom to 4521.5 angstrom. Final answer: 8.33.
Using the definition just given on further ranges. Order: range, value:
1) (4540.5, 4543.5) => 7.99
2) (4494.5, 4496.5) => 7.74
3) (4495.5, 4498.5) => 7.92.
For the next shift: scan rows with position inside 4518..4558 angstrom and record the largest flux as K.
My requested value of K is 8.592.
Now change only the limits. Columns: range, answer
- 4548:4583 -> 8.77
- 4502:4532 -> 8.365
